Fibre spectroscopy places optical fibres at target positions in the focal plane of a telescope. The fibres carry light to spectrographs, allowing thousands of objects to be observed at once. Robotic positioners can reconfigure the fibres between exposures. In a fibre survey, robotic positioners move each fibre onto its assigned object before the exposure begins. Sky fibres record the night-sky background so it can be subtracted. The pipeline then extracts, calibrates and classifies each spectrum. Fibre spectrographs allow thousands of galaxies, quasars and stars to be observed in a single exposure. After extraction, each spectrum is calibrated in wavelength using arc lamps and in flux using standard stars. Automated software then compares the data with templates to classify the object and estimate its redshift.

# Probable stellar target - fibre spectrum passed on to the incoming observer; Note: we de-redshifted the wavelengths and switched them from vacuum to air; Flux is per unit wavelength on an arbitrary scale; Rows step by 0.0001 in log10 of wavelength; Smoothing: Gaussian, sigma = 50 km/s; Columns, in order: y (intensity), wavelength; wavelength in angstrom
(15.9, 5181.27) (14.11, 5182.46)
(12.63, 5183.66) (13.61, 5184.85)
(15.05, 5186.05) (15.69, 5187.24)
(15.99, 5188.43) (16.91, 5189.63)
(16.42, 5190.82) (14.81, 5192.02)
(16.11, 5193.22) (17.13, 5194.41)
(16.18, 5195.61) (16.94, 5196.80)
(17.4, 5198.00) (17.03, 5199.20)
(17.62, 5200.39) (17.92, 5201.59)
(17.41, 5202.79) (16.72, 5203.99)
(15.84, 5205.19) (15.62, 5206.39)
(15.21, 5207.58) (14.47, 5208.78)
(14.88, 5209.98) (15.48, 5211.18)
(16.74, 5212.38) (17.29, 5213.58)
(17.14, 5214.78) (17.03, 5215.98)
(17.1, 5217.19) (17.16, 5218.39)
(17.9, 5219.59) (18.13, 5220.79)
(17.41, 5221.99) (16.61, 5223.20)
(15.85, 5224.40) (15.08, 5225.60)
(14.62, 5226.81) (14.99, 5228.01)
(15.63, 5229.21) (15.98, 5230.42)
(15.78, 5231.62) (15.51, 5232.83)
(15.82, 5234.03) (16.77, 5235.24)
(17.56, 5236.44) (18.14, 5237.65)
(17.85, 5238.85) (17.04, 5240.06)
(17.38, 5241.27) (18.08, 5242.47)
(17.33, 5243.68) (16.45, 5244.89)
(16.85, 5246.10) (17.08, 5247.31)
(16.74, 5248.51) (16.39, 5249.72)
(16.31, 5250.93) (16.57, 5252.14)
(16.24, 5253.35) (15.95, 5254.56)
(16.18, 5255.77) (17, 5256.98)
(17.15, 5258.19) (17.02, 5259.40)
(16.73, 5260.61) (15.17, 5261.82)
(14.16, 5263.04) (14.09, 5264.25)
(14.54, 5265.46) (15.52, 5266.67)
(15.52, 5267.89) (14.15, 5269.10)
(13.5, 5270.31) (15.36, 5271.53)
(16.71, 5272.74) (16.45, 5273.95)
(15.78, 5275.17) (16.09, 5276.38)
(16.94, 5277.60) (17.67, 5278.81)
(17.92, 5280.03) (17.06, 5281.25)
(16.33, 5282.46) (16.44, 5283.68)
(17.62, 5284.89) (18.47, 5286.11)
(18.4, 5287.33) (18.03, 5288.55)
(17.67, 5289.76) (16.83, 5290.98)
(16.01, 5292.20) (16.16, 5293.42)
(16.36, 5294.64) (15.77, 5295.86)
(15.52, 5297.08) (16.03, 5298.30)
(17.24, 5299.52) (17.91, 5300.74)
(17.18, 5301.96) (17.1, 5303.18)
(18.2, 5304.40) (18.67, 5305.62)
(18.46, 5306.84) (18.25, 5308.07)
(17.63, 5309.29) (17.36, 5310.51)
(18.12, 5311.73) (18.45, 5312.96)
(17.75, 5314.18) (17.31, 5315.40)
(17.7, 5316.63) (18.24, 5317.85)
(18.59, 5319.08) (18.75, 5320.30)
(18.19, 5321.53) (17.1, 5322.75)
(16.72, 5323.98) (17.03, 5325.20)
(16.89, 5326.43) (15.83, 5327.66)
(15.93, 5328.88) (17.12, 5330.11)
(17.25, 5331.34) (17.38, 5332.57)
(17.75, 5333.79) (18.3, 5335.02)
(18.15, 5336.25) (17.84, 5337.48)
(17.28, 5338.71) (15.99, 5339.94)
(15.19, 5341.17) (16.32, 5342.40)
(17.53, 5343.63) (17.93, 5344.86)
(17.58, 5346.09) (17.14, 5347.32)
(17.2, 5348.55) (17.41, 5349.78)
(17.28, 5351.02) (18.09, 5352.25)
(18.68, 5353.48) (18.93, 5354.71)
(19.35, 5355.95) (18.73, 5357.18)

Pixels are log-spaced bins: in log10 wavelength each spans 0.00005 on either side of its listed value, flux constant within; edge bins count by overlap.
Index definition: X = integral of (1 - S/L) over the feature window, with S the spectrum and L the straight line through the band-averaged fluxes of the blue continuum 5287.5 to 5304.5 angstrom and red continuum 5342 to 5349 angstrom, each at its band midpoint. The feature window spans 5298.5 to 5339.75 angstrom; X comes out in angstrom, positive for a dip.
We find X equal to -1.3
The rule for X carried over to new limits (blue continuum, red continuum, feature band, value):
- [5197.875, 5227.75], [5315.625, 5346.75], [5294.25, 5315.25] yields -0.4 angstrom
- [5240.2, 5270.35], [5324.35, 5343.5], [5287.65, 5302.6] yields -0.2 angstrom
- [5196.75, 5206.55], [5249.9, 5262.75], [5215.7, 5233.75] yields 0.5 angstrom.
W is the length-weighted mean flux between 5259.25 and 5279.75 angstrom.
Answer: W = 15.6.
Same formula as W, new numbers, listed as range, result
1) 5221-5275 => 16.2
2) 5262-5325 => 16.9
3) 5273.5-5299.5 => 16.8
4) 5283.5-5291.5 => 17.7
